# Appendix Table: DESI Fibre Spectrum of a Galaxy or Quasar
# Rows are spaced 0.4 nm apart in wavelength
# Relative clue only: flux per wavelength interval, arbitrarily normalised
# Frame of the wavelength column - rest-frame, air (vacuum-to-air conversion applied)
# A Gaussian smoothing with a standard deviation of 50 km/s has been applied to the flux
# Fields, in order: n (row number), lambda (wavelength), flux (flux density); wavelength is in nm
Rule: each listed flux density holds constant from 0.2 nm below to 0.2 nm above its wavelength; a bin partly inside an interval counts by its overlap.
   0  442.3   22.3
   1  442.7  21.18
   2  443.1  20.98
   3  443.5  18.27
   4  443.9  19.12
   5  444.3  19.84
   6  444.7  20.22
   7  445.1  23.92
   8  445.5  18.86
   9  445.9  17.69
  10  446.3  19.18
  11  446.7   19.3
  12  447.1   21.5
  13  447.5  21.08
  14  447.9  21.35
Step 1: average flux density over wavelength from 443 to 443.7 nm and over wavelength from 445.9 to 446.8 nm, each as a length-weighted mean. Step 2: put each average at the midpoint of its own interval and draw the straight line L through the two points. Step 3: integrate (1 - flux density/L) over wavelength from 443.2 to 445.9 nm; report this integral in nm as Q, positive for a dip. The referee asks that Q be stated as -0.10 nm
